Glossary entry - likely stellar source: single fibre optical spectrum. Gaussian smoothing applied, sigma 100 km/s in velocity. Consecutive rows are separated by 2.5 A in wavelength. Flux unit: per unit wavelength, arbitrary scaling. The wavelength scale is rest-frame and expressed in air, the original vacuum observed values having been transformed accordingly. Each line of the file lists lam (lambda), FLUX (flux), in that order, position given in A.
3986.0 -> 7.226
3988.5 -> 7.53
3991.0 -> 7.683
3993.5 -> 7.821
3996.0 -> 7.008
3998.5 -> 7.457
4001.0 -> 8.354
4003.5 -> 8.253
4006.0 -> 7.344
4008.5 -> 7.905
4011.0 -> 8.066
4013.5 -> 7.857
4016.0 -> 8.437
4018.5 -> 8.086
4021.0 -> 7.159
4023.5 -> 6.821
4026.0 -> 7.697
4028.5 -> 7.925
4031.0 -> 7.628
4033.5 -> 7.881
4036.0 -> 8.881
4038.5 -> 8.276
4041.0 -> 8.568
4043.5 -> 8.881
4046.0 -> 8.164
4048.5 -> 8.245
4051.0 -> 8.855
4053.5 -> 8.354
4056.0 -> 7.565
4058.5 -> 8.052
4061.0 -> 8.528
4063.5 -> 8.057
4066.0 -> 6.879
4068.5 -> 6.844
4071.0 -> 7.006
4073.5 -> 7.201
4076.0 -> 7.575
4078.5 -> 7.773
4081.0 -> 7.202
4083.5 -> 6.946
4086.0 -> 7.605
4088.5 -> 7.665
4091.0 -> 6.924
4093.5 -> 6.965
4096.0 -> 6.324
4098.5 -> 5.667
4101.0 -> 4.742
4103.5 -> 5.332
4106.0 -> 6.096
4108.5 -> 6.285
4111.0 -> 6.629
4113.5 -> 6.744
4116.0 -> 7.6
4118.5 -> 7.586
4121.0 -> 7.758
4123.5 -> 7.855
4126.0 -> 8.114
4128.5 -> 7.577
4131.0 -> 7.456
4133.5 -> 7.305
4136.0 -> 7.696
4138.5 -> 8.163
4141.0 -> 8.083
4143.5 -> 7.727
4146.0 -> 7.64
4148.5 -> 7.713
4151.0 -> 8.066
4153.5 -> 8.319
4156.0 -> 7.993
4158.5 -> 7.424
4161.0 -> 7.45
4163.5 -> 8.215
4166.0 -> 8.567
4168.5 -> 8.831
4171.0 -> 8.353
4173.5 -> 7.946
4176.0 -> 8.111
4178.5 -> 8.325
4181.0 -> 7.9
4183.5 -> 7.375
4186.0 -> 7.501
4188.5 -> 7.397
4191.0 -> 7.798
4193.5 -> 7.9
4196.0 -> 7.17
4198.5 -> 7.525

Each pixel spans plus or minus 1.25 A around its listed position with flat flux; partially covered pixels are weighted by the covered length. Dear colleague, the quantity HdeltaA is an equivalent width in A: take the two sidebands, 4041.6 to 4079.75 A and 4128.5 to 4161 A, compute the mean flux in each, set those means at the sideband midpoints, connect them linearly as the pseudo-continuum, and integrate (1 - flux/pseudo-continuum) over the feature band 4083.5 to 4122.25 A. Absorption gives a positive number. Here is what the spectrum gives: 5.7 A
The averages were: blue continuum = 7.88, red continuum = 7.78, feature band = 6.67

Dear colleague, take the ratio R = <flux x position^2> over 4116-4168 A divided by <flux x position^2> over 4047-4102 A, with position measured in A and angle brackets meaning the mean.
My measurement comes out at 1.1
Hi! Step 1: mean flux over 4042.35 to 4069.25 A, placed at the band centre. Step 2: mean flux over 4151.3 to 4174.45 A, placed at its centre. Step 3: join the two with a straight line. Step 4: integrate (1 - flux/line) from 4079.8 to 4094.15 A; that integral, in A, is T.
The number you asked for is 1.5 A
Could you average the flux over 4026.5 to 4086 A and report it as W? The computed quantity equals 7.87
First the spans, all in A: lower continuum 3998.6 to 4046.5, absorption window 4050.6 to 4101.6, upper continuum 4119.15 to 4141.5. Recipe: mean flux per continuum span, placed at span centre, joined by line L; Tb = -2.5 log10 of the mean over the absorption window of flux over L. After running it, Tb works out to 0.09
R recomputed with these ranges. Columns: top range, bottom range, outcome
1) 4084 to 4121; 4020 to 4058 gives 0.85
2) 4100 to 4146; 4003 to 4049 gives 0.94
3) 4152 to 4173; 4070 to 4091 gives 1.15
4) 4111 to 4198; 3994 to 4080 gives 1.05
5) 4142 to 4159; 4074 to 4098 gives 1.13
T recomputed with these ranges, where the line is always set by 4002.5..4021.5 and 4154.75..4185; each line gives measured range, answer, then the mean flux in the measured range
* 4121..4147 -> 0.8 A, 7.76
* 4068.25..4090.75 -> 1.8 A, 7.32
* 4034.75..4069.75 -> -0.9 A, 8.15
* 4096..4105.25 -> 2.9 A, 5.44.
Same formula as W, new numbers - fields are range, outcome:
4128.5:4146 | 7.72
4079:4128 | 6.87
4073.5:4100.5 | 7.01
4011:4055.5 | 8.09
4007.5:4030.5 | 7.77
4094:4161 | 7.23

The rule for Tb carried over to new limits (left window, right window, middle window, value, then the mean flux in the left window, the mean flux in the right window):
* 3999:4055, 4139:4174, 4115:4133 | 0.048 mag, 8.06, 8.03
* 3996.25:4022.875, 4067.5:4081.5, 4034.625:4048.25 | -0.130 mag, 7.83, 7.28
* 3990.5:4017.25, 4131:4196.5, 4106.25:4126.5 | 0.092 mag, 7.84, 7.88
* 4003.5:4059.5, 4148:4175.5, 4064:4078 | 0.123 mag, 8.03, 8.09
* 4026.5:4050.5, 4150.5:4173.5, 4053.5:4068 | 0.059 mag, 8.27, 8.13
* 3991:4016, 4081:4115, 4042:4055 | -0.181 mag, 7.81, 6.49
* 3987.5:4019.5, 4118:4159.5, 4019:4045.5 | -0.021 mag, 7.83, 7.8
